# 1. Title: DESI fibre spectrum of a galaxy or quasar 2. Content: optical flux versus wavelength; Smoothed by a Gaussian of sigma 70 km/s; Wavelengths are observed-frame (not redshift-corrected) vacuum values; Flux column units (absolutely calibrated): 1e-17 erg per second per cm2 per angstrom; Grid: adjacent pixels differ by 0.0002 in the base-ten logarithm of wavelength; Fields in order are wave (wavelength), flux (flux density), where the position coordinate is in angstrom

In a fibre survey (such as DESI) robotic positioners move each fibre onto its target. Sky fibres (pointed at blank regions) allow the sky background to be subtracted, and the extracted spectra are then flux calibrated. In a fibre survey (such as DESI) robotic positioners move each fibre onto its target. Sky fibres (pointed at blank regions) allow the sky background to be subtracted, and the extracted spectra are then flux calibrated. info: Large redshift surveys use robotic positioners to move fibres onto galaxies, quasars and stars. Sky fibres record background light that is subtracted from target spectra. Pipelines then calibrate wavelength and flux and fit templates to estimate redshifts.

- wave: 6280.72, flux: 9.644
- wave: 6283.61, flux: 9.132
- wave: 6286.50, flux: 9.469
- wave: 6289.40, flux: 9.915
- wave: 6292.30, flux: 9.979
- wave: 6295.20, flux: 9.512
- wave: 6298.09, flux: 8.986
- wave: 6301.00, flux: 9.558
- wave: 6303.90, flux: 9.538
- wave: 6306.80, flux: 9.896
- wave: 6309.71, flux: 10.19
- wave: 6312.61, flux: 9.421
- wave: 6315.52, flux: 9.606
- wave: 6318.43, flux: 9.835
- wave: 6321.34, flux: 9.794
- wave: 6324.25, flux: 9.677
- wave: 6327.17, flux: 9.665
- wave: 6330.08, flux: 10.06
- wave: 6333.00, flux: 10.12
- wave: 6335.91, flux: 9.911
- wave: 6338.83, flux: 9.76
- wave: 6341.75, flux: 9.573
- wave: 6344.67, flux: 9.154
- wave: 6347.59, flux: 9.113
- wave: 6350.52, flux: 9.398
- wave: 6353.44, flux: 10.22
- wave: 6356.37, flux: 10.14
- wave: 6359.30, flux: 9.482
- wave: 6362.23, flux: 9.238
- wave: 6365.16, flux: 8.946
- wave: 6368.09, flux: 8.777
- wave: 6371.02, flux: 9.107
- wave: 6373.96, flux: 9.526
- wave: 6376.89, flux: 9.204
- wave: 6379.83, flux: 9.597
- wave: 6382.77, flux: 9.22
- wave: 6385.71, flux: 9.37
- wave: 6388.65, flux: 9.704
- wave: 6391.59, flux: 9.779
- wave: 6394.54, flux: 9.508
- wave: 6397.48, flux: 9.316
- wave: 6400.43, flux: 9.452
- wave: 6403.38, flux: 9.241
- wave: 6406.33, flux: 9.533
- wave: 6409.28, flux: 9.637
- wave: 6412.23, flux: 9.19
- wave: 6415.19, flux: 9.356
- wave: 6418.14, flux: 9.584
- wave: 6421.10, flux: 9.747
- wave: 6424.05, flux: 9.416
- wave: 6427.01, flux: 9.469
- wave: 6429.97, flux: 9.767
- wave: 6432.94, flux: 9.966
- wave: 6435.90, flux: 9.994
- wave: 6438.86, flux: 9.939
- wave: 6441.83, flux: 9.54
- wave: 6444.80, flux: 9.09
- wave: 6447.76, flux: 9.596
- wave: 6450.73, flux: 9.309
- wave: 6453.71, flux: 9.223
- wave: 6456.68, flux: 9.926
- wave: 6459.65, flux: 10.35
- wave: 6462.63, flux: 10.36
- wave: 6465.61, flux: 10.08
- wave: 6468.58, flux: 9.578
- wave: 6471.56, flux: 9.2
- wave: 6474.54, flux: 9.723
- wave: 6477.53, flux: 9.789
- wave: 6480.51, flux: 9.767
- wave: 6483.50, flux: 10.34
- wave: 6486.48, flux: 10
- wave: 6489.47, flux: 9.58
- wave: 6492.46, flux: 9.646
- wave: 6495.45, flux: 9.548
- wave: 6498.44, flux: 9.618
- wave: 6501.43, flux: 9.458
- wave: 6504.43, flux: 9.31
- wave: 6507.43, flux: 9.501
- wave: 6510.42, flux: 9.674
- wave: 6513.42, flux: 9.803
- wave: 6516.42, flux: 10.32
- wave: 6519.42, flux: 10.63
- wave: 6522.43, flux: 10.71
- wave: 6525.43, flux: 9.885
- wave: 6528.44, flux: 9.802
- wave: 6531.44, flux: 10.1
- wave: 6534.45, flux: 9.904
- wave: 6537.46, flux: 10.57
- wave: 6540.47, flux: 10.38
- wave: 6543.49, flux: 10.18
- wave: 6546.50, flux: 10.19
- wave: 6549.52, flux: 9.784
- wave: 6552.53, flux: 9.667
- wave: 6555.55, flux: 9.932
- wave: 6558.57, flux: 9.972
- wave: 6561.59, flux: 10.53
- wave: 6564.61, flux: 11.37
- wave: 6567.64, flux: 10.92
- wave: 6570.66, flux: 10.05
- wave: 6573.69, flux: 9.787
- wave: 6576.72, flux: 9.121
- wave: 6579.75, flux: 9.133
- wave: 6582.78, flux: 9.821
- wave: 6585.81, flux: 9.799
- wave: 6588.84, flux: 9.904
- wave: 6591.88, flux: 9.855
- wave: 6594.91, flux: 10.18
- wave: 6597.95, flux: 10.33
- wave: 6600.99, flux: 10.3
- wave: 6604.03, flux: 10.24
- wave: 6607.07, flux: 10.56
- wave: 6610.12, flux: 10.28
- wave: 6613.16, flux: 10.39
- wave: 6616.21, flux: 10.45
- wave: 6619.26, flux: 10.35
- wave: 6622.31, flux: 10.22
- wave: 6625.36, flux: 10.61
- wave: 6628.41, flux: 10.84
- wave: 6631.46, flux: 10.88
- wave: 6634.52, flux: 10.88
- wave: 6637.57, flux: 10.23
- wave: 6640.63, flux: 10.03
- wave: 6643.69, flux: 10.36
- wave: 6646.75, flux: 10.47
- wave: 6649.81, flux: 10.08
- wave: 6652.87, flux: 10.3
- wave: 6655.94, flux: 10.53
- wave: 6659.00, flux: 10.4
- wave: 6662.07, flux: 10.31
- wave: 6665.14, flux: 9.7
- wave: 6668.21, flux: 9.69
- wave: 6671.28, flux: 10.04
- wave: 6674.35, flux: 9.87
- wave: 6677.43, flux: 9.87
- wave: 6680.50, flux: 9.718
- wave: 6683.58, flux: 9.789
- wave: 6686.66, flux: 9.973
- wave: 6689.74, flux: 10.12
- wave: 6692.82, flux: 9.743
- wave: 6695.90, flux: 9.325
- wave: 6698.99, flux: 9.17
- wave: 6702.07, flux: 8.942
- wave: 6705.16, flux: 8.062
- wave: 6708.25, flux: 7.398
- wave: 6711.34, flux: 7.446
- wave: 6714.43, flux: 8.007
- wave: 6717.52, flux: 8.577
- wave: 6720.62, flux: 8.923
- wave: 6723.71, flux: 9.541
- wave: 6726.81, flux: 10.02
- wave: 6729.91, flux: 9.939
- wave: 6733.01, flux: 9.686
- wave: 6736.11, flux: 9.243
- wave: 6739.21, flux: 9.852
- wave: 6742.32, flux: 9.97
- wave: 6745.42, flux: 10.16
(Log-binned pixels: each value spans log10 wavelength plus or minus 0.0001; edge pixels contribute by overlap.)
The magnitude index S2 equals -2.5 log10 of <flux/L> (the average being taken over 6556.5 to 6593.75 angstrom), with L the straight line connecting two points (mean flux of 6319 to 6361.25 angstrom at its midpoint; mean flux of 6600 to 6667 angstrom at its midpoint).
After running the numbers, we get 0.024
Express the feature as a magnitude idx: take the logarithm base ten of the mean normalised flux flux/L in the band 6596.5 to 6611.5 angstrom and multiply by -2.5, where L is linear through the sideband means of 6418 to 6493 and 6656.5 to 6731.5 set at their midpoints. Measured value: -0.09 mag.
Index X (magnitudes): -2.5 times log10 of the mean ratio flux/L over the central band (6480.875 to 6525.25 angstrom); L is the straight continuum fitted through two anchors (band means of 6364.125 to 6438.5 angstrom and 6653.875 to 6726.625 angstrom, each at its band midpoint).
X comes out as -0.05 mag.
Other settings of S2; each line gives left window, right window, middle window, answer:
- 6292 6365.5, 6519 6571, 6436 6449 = 0.04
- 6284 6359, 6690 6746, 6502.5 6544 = -0.07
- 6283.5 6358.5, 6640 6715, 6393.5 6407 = 0.03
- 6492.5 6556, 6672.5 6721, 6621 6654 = -0.12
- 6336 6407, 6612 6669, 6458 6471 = -0.03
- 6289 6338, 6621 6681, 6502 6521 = 0.02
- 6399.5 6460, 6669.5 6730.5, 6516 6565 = -0.09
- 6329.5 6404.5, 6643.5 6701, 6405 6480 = -0.01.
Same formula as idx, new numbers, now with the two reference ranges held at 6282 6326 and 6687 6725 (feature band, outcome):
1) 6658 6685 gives -0.12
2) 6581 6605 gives -0.11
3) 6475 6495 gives -0.06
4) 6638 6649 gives -0.15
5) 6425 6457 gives -0.03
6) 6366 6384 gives 0.03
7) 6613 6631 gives -0.17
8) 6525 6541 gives -0.11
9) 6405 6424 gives -0.01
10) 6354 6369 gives 0.01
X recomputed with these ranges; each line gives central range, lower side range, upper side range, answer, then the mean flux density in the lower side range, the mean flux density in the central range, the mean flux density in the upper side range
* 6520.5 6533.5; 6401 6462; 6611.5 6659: -0.01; 9.6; 10.1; 10.4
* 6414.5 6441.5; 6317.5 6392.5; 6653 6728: -0.02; 9.55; 9.7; 9.39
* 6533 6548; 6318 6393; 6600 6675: -0.02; 9.55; 10.2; 10.3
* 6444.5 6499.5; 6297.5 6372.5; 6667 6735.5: -0.03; 9.59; 9.74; 9.26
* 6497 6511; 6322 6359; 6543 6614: 0.05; 9.73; 9.5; 10.1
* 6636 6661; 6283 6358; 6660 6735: -0.10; 9.68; 10.3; 9.33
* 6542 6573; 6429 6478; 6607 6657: -0.01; 9.73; 10.2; 10.4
